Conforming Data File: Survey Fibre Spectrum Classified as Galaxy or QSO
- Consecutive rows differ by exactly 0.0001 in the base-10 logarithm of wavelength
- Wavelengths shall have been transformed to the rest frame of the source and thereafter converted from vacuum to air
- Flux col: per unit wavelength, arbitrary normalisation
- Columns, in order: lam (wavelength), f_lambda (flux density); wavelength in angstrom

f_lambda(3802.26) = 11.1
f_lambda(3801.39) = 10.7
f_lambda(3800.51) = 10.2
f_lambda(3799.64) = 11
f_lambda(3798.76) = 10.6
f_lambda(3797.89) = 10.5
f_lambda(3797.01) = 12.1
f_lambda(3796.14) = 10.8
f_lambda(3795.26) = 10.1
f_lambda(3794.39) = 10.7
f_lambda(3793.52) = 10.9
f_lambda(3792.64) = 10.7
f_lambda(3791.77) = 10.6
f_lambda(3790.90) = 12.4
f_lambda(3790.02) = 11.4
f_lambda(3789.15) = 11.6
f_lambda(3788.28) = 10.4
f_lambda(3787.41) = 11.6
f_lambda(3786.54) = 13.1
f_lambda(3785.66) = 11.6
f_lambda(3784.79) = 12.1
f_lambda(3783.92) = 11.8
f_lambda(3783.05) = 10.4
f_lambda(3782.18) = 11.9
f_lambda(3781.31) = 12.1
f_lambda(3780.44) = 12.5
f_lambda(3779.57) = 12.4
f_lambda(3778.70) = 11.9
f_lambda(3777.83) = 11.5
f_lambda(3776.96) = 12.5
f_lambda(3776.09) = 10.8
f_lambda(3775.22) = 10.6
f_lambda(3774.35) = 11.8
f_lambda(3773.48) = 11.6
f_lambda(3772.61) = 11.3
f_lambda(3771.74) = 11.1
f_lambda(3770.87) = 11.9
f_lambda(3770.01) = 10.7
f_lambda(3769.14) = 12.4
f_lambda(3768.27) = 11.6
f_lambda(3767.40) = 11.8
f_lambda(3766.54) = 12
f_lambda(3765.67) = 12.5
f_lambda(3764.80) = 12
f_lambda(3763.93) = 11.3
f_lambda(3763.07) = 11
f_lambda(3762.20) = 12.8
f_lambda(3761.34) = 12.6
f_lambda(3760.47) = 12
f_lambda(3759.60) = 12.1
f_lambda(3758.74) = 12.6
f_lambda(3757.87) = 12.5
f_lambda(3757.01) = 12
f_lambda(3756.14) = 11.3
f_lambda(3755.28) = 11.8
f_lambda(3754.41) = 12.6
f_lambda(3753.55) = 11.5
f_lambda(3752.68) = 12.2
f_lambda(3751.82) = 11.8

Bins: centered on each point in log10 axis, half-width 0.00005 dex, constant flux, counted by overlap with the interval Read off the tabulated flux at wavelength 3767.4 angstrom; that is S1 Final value 11.8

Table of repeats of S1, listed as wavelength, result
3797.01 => 12.1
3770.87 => 11.9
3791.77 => 10.6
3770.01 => 10.7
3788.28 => 10.4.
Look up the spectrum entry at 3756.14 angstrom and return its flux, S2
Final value 11.3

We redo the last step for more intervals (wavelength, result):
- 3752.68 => 12.2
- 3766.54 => 12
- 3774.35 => 11.8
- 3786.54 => 13.1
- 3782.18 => 11.9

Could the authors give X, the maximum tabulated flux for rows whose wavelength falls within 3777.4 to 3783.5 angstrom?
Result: 12.5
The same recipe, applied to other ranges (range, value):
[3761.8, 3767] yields 12.8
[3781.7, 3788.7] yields 13.1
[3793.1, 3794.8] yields 10.9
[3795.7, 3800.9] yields 12.1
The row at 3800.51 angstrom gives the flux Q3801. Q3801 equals 10.2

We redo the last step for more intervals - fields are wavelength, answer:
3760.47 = 12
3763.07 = 11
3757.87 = 12.5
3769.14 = 12.4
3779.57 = 12.4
